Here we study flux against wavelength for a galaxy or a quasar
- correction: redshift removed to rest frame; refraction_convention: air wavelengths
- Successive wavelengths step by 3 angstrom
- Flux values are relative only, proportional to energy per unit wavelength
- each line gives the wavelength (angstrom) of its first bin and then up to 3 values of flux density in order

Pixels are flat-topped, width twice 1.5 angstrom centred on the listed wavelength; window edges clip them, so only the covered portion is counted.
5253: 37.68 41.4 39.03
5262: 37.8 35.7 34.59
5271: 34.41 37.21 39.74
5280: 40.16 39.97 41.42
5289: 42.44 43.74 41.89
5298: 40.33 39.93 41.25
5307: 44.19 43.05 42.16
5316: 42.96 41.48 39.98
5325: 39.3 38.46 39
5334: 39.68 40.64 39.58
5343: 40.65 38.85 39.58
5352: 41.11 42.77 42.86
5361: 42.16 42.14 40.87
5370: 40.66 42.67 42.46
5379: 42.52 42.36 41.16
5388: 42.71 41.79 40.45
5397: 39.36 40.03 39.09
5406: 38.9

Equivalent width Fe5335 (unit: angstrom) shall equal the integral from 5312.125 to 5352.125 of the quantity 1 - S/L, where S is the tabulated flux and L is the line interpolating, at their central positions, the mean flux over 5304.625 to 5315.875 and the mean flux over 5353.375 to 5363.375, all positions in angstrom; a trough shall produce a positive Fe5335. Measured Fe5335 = 2.4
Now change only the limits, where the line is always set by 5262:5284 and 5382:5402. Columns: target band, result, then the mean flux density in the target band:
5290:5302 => -1.1 angstrom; 41.6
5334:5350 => -0.2 angstrom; 39.9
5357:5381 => -1.0 angstrom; 42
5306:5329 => -1.6 angstrom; 41.5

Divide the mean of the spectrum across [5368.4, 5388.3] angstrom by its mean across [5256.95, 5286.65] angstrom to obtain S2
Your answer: 1.11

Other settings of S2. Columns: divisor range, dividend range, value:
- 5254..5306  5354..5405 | 1.05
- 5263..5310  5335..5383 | 1.04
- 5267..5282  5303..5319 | 1.14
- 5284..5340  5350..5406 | 1.01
